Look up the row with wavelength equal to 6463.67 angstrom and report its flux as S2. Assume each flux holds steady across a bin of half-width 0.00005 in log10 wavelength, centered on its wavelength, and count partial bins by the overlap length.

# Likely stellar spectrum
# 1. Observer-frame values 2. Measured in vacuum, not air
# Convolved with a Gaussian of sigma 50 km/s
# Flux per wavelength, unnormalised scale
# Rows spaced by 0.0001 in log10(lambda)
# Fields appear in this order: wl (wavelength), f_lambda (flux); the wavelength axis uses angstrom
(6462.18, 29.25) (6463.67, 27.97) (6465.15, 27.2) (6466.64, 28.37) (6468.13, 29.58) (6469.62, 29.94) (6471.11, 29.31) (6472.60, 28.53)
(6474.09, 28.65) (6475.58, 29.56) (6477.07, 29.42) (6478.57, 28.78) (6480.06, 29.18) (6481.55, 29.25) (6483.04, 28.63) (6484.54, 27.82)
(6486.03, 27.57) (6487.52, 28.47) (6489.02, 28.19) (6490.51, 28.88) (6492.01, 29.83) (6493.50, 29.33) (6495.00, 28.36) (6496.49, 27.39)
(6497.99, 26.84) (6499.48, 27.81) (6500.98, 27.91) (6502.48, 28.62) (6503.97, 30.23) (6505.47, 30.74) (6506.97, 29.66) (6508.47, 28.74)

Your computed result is 27.97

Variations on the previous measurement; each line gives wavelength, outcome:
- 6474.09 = 28.65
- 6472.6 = 28.53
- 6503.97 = 30.23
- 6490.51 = 28.88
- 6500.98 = 27.91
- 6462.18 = 29.25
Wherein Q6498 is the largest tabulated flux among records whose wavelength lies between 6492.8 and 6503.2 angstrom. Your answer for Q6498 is 29.33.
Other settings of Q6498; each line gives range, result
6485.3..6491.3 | 28.88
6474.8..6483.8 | 29.56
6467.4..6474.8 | 29.94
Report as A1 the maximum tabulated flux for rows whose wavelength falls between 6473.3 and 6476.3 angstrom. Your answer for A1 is 29.56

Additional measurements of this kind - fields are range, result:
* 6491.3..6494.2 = 29.83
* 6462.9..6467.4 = 28.37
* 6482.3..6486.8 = 28.63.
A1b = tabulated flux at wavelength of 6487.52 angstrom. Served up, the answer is 28.47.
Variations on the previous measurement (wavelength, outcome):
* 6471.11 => 29.31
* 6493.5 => 29.33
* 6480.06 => 29.18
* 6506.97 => 29.66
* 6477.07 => 29.42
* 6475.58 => 29.56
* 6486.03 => 27.57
